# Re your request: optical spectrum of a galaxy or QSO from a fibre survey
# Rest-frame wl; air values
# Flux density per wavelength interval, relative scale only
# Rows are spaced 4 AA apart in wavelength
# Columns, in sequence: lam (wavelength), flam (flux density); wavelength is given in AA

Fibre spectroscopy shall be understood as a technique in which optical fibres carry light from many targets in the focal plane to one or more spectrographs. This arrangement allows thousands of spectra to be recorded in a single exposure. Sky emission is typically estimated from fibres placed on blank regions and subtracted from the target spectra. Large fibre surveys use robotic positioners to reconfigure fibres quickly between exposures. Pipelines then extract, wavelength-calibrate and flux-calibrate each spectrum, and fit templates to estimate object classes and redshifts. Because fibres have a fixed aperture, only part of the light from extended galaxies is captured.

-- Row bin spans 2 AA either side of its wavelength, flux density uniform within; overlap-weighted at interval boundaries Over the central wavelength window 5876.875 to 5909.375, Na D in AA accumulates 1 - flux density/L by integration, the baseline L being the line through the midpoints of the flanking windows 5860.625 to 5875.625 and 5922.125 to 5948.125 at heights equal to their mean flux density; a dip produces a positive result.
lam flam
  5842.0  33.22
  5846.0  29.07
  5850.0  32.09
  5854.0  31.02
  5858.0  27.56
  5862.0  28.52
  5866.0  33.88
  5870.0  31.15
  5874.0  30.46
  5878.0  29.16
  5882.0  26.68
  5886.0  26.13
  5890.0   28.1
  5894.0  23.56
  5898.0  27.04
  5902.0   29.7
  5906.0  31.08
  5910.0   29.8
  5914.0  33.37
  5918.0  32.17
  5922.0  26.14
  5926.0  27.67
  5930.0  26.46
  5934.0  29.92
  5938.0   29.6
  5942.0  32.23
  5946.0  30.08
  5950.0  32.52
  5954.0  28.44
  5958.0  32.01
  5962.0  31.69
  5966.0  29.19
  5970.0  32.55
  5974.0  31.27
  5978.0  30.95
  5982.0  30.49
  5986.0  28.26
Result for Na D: 2.8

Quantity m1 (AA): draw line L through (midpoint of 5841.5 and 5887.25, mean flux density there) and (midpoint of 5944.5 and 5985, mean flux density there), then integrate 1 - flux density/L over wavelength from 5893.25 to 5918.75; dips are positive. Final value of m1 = 0.50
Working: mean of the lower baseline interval 29.9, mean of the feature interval 29.7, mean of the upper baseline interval 30.9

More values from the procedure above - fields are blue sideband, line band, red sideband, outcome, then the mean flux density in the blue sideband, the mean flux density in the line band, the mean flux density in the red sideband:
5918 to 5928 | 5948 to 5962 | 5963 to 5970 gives -0.6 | 28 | 31.1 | 30.5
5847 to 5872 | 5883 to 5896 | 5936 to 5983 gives 2.0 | 30.6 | 26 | 30.9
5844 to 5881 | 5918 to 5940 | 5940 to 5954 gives 1.9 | 30.2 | 28.3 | 31.2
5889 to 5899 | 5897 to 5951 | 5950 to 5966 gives -3.2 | 26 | 29.8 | 30.7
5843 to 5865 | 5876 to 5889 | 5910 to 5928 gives 1.1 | 30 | 27.4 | 29.8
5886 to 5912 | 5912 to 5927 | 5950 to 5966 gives -0.5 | 28.1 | 30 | 30.7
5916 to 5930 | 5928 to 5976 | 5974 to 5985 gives -1.6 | 28.3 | 30.5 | 30.6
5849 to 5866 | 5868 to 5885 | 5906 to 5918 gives 0.8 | 30.1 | 29.2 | 31.6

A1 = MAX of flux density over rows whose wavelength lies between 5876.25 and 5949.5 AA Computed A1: 33.37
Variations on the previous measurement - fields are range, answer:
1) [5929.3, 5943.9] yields 32.23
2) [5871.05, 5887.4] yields 30.46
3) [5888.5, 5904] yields 29.7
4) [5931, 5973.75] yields 32.55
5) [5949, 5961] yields 32.52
